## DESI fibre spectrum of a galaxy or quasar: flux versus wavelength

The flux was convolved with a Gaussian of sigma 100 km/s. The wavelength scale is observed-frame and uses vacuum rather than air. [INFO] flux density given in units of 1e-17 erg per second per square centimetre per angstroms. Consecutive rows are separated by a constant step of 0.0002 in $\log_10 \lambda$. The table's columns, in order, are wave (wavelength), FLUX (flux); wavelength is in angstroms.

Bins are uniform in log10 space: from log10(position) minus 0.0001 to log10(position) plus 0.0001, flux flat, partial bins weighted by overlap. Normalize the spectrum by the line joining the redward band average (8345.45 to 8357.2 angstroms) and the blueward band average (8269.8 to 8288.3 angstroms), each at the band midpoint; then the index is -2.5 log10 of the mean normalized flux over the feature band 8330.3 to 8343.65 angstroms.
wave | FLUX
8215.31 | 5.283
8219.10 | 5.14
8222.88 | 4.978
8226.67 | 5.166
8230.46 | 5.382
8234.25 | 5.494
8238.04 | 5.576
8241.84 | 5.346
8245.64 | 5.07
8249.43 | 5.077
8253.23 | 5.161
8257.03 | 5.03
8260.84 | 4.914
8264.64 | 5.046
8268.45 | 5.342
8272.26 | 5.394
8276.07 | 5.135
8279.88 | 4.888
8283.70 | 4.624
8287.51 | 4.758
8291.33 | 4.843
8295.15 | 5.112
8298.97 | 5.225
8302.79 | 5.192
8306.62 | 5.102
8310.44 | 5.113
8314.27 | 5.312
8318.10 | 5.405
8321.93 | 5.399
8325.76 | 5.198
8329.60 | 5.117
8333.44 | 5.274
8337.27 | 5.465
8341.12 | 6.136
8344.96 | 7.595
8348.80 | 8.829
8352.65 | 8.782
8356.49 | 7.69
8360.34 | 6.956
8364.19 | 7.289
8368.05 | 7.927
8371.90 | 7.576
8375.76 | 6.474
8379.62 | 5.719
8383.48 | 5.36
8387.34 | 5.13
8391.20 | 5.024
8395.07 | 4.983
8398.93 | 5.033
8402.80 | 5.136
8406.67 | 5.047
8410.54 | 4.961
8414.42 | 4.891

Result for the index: 0.34 mag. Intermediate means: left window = 4.98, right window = 8.41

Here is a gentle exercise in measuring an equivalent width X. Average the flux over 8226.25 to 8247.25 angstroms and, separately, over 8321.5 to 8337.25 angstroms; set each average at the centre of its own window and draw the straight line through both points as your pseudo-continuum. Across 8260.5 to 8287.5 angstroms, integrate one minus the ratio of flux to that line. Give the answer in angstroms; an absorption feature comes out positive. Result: 1.4 angstroms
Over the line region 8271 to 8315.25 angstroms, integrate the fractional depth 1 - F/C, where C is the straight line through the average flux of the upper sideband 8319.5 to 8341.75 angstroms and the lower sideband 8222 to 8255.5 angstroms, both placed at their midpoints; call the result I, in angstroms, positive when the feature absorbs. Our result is 2.4 angstroms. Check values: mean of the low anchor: 5.26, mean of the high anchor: 5.39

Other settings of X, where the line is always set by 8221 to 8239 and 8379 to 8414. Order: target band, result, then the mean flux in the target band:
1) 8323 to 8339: -0.2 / 5.27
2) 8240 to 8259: 0.5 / 5.14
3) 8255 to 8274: 0.5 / 5.14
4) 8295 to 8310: 0.2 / 5.16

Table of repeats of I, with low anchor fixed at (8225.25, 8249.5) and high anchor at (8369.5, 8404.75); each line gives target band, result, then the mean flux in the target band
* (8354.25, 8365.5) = -3.6 angstroms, 7.36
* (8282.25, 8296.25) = 1.6 angstroms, 4.83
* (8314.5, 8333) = 0.7 angstroms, 5.28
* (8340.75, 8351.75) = -4.5 angstroms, 7.83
